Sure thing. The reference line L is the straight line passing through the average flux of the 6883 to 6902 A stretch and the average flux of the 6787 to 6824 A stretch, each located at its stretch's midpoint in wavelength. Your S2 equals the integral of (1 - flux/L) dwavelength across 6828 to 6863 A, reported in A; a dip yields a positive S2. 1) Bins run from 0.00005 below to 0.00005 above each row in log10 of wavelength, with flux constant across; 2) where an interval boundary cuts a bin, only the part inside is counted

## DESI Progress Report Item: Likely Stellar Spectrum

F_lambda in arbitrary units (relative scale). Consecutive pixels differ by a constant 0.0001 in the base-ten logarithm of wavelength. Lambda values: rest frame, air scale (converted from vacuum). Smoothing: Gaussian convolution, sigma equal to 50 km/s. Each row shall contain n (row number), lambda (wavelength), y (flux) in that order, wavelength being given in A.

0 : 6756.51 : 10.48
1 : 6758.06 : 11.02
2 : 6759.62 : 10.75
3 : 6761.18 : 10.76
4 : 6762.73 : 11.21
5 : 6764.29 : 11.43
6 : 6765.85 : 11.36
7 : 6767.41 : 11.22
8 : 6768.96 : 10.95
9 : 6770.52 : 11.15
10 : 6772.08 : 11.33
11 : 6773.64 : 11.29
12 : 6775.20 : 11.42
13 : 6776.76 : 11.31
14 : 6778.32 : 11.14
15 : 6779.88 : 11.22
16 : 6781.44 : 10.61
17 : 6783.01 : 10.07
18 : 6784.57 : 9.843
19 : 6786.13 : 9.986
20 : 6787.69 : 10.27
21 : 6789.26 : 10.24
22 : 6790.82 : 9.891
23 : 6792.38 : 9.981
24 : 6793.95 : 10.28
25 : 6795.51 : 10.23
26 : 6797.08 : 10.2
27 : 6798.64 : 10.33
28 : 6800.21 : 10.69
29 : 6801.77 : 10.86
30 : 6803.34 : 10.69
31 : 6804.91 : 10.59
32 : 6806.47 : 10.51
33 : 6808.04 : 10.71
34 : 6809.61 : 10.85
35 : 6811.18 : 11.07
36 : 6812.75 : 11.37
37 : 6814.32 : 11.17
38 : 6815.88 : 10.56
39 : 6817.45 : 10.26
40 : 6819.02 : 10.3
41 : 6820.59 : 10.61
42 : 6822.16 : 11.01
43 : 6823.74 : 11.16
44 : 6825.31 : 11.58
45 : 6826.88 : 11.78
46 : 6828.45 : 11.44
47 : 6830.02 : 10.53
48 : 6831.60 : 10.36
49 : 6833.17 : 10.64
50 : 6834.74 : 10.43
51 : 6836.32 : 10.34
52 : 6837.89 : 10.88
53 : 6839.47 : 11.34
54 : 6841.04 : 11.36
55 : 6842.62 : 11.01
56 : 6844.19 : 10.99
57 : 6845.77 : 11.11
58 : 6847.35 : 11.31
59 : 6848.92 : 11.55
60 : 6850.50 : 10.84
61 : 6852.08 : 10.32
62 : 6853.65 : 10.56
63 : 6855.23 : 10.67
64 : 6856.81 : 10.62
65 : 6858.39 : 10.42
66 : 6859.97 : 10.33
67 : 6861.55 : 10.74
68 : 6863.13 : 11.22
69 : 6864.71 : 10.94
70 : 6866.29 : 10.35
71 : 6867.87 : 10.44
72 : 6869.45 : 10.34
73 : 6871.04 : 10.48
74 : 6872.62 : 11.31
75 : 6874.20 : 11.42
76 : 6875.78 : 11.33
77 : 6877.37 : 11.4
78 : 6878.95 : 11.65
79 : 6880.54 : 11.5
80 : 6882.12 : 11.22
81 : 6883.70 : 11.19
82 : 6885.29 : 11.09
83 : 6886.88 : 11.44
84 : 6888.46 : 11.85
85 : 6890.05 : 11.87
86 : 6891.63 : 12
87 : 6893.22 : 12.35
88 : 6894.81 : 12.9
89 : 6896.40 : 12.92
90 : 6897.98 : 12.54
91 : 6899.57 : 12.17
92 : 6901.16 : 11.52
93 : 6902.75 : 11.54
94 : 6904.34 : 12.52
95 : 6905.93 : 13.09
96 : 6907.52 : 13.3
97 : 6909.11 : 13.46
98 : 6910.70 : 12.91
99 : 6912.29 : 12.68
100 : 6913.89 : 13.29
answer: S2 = 1.3 A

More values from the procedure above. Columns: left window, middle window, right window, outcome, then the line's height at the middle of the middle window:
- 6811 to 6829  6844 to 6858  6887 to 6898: 0.8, 11.6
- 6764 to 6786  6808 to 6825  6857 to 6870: -0.1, 10.8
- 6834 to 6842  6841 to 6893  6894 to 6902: 2.4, 11.6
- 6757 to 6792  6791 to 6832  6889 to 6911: 2.1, 11.3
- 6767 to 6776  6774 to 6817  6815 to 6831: 1.9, 11.1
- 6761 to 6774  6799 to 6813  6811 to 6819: 0.2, 10.9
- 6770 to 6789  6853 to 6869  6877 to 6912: 1.5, 11.7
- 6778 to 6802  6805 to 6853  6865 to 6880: -1.2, 10.6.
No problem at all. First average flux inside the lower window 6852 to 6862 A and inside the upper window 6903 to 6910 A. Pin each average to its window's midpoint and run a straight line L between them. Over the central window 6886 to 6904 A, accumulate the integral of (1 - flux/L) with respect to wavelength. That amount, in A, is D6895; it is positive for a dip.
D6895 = 0.4 A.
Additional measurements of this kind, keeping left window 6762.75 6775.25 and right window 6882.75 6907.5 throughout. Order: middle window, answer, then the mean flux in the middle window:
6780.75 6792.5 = 1.3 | 10.1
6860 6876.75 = 1.5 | 10.8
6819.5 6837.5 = 1.2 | 10.9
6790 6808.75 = 1.7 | 10.4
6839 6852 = 0.7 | 11.1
